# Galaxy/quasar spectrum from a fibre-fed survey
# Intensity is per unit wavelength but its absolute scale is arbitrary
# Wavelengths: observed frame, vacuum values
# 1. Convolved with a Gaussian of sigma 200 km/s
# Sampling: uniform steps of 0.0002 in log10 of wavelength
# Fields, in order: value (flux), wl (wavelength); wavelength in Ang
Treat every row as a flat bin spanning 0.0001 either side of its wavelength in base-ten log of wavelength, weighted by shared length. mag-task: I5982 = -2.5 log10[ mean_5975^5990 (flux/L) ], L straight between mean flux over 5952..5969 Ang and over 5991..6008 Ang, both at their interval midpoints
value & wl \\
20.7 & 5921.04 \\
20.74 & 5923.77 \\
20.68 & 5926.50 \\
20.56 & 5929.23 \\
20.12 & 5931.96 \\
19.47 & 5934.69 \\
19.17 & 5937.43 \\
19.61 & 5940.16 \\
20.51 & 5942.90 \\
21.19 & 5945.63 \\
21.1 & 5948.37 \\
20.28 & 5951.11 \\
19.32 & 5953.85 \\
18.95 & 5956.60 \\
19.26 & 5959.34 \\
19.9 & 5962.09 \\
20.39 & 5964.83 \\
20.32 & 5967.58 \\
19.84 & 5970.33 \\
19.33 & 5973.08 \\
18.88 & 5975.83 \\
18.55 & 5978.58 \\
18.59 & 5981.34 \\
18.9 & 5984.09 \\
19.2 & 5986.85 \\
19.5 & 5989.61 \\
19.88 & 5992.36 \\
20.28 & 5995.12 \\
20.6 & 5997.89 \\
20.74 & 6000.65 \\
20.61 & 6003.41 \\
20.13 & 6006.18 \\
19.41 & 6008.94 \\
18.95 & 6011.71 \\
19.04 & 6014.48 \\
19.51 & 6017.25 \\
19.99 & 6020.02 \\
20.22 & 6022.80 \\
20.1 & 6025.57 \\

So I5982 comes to 0.07 mag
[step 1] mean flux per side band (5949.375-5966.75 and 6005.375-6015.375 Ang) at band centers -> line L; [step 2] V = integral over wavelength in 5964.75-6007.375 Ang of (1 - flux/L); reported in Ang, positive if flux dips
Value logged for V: -0.4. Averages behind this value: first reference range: 19.7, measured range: 19.7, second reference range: 19.4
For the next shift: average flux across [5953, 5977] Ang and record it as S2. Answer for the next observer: 19.6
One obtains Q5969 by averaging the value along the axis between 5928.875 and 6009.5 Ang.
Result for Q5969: 19.8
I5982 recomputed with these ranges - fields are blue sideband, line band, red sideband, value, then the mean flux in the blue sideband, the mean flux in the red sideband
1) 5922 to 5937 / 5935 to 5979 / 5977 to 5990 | -0.01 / 20.2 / 18.9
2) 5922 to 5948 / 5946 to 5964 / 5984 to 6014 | 0.01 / 20.3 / 19.9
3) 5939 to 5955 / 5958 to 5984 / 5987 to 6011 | 0.04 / 20.4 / 20.1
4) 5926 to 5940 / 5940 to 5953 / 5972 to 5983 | -0.05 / 19.9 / 18.8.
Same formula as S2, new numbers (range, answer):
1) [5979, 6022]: 19.7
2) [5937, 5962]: 20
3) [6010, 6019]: 19.2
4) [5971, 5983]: 18.9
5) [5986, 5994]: 19.6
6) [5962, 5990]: 19.4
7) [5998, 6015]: 19.9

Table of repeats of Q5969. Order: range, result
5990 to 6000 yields 20.2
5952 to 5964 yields 19.4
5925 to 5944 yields 20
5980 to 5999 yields 19.6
